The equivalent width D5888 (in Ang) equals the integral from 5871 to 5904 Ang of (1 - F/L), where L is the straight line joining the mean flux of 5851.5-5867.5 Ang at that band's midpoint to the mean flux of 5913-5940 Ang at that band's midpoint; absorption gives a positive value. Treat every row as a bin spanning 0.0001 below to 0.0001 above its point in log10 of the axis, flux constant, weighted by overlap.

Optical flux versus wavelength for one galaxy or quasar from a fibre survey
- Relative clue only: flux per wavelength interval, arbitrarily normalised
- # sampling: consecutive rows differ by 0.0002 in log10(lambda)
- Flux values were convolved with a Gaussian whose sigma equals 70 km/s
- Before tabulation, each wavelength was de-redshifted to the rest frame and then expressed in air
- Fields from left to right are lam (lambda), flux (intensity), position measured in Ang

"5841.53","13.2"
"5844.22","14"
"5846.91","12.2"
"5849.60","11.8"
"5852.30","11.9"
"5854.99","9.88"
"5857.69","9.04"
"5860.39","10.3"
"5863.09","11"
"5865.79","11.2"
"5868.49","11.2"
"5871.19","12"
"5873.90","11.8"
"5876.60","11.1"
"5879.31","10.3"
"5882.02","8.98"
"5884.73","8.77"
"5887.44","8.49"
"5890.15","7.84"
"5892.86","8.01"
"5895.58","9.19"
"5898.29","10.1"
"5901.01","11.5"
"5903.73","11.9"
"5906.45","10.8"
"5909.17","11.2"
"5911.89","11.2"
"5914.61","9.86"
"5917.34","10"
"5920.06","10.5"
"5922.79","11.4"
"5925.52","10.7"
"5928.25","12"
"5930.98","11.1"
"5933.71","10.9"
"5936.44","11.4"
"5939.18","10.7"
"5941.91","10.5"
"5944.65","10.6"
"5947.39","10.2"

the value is 2.5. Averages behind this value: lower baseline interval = 10.5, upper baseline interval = 10.9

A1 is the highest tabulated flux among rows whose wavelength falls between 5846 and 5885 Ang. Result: 12.2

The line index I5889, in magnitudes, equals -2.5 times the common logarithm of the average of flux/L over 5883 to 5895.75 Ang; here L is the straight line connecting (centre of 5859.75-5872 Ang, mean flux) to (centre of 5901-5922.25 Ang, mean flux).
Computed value 0.29 mag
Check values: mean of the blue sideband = 11.2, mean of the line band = 8.41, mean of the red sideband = 10.9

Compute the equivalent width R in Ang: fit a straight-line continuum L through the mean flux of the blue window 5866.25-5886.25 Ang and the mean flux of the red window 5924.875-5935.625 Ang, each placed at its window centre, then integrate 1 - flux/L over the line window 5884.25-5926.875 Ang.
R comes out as 3.23 Ang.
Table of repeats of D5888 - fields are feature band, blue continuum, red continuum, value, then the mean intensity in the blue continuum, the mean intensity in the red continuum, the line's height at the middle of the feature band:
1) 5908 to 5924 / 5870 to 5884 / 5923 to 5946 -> 0.3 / 10.7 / 11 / 10.9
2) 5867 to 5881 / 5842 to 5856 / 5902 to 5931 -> 0.5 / 12.1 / 11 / 11.7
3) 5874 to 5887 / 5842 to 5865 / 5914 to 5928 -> 1.4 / 11.3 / 10.6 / 11.1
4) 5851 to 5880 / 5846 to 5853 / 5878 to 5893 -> -1.2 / 12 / 8.79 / 10.5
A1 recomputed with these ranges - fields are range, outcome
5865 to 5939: 12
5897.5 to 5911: 11.9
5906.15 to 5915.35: 11.2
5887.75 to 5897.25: 9.19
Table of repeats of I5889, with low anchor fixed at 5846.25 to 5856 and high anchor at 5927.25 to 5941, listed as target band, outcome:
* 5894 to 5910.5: 0.05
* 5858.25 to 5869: 0.06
